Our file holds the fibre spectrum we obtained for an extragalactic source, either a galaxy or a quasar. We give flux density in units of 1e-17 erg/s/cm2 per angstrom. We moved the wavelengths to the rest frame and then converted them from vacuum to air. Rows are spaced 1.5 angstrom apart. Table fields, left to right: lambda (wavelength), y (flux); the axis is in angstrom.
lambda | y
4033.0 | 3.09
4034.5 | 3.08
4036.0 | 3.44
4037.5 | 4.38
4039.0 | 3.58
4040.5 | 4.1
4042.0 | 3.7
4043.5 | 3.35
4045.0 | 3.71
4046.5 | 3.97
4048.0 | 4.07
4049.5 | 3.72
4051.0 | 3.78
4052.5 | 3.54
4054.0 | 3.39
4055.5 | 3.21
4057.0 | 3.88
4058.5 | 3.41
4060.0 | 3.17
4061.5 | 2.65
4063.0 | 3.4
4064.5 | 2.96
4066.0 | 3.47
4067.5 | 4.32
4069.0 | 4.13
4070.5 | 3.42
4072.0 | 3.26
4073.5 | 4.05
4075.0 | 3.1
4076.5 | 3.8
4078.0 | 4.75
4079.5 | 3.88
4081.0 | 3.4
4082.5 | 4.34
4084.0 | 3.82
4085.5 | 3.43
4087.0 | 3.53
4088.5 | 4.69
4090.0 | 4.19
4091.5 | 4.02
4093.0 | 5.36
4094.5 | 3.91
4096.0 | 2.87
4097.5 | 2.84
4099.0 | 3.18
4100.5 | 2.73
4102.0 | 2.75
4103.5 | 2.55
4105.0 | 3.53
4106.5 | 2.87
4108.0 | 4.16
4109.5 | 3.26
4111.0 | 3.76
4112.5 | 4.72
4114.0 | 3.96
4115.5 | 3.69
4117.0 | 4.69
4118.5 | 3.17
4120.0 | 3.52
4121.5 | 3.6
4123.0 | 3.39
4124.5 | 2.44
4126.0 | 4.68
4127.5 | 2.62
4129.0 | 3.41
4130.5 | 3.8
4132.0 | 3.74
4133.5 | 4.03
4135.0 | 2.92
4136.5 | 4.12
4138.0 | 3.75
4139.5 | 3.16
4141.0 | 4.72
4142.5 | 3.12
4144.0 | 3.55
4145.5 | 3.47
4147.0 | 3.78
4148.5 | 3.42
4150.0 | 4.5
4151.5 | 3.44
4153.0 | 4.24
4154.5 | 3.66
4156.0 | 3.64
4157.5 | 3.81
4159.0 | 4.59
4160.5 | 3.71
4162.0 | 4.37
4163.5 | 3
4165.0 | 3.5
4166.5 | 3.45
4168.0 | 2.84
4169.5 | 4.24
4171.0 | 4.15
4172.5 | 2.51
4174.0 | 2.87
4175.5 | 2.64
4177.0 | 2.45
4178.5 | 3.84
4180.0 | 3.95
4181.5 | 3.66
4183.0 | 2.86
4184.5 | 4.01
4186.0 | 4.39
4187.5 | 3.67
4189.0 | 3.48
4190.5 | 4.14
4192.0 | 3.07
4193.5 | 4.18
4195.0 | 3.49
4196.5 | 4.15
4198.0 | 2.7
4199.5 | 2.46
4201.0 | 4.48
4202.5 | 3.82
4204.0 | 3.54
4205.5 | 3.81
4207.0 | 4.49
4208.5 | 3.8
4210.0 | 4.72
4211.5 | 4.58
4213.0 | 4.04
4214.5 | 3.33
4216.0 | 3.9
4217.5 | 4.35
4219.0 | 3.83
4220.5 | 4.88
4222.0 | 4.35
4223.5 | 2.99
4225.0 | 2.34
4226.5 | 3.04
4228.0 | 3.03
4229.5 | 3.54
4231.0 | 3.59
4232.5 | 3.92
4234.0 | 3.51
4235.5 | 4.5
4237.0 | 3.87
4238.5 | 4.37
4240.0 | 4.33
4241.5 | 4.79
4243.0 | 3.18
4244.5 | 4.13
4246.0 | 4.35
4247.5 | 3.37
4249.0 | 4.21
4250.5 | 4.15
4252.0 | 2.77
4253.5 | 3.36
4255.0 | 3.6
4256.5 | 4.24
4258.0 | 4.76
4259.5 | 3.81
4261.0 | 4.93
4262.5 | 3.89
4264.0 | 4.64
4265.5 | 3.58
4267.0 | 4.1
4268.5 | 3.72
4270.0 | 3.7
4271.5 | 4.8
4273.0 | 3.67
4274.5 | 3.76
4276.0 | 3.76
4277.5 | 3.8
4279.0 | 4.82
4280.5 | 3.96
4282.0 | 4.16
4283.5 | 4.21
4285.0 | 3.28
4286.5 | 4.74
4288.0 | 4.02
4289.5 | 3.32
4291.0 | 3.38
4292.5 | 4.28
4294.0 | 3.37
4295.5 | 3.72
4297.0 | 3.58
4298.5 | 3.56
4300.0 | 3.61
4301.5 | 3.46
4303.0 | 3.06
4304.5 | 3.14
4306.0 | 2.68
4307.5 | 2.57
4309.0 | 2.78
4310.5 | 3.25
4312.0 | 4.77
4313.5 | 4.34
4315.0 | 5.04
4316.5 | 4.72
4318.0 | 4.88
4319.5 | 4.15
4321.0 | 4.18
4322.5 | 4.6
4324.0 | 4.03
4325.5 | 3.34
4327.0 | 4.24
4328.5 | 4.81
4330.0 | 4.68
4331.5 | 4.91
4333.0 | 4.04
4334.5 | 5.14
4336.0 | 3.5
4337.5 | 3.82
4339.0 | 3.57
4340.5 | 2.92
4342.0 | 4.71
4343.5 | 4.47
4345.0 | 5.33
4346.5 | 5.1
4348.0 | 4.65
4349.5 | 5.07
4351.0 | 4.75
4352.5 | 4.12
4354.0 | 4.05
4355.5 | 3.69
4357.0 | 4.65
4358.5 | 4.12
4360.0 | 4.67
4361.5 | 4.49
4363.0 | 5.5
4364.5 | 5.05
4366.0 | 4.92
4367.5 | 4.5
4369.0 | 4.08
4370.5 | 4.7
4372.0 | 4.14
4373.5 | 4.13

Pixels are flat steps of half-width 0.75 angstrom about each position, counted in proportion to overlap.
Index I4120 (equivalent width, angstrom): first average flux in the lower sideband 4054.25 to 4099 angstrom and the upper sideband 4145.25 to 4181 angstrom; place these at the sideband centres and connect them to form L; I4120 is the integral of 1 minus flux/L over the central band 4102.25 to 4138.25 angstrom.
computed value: 0.5 angstrom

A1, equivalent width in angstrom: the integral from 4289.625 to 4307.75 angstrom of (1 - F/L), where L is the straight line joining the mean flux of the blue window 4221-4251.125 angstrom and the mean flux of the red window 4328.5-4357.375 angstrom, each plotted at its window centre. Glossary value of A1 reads 3.3 angstrom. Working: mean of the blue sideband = 3.79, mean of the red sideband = 4.39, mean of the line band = 3.39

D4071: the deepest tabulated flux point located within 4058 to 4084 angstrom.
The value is 2.65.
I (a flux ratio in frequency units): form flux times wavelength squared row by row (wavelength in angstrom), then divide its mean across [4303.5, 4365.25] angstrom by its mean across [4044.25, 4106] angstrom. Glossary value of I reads 1.3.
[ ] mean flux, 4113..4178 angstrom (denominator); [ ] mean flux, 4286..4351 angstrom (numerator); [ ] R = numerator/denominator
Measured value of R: 1.12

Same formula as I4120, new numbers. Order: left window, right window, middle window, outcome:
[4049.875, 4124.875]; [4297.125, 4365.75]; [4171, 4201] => 3.11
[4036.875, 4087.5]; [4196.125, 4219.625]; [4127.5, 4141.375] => 0.43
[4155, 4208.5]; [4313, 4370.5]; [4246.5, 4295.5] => 1.57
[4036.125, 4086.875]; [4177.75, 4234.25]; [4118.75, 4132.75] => 0.92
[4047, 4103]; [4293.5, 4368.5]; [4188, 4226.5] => 1.25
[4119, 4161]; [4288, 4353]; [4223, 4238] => 1.55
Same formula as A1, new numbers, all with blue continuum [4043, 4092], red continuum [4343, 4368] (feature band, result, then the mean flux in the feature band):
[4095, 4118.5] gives 2.41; 3.43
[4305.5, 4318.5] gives 1.78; 3.9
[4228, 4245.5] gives 1.31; 3.94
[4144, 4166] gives 1.12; 3.78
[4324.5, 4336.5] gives 0.61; 4.34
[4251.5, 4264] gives 1.00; 3.99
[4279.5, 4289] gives 0.77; 4.06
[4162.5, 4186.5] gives 3.87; 3.4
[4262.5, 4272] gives 0.67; 4.06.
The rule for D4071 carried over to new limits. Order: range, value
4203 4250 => 2.34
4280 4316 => 2.57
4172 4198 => 2.45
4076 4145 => 2.44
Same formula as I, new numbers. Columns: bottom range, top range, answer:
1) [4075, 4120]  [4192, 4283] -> 1.12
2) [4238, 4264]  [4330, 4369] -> 1.16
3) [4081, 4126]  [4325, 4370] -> 1.37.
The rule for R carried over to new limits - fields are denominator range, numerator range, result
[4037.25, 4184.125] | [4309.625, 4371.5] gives 1.22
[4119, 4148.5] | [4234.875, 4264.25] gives 1.14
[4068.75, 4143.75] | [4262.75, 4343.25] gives 1.08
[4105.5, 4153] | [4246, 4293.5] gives 1.08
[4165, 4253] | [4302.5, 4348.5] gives 1.11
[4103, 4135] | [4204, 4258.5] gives 1.08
